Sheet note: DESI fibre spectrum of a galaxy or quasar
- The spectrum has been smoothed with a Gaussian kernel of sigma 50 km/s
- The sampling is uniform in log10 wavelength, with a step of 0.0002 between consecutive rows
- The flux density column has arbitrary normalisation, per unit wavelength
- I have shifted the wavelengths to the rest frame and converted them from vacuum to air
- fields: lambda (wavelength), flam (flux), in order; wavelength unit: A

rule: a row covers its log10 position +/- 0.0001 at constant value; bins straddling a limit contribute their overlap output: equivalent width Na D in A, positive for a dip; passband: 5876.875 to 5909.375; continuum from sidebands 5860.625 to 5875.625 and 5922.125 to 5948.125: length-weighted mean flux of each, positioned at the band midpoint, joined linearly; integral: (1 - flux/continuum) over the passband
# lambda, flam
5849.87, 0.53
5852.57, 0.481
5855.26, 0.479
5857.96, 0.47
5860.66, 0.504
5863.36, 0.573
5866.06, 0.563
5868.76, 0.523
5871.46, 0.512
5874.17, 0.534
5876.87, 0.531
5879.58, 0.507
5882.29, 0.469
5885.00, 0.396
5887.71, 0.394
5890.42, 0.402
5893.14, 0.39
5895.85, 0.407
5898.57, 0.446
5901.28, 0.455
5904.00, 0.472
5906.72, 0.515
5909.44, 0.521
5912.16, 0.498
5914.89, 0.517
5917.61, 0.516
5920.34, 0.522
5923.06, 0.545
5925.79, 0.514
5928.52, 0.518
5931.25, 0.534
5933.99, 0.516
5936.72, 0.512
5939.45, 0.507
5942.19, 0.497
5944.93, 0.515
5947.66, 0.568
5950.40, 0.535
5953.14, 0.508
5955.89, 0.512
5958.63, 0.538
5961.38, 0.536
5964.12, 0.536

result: 5.1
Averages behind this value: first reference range 0.538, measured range 0.448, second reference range 0.521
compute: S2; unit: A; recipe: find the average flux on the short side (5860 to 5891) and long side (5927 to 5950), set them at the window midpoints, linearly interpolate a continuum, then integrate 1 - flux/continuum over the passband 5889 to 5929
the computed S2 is 2.2 A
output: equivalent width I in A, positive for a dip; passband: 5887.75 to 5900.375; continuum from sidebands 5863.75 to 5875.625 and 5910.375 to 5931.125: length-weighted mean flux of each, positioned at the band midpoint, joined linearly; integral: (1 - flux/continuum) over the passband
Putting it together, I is 2.8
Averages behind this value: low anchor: 0.536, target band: 0.411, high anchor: 0.52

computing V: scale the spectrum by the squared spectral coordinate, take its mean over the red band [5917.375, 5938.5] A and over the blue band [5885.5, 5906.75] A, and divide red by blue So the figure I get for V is 1.23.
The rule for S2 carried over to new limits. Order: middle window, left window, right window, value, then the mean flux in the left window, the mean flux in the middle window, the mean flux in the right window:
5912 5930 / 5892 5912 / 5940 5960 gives -1.3 A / 0.461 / 0.52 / 0.524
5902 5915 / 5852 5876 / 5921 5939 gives 0.5 A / 0.517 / 0.501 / 0.522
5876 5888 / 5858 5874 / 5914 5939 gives 1.5 A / 0.53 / 0.462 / 0.521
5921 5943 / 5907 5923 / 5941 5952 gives 0.2 A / 0.517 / 0.519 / 0.529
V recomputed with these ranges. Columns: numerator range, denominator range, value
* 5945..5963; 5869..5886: 1.10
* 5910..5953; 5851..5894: 1.10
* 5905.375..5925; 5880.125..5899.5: 1.25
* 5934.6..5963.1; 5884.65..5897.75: 1.33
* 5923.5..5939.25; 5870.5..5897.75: 1.17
